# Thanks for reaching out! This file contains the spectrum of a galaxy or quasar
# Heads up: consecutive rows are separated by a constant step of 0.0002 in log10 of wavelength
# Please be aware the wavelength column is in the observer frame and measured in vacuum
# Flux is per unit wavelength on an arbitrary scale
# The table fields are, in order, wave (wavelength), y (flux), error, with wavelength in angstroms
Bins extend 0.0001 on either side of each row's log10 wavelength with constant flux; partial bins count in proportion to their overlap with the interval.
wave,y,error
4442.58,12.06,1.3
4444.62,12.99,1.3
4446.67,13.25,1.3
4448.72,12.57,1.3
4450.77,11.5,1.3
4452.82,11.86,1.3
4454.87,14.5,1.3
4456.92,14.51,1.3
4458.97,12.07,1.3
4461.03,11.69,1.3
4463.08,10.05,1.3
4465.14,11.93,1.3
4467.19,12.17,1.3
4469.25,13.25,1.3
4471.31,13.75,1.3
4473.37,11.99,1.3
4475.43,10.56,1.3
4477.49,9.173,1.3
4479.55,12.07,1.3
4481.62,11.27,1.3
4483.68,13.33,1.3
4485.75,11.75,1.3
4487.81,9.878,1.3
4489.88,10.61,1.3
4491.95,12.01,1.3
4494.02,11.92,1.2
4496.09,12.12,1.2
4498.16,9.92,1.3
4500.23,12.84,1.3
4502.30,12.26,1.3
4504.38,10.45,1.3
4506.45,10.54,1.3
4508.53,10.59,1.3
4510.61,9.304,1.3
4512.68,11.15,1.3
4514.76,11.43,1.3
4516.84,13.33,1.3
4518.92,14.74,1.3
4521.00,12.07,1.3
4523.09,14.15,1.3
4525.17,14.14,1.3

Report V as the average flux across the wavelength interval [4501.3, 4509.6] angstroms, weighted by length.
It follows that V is 10.9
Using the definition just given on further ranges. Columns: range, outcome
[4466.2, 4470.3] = 12.7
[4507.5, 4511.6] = 9.95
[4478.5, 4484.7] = 12.2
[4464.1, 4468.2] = 12.1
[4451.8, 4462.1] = 12.9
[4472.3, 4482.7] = 11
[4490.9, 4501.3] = 11.8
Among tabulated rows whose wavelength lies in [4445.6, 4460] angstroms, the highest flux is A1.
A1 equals 14.51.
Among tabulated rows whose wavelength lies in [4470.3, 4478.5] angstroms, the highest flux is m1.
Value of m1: 13.75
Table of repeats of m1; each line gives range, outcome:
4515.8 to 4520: 14.74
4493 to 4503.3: 12.84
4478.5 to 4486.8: 13.33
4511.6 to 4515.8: 11.43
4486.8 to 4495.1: 12.01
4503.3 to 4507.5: 10.54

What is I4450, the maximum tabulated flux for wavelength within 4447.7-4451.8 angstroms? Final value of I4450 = 12.57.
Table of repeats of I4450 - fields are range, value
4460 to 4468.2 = 12.17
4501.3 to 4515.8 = 12.26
